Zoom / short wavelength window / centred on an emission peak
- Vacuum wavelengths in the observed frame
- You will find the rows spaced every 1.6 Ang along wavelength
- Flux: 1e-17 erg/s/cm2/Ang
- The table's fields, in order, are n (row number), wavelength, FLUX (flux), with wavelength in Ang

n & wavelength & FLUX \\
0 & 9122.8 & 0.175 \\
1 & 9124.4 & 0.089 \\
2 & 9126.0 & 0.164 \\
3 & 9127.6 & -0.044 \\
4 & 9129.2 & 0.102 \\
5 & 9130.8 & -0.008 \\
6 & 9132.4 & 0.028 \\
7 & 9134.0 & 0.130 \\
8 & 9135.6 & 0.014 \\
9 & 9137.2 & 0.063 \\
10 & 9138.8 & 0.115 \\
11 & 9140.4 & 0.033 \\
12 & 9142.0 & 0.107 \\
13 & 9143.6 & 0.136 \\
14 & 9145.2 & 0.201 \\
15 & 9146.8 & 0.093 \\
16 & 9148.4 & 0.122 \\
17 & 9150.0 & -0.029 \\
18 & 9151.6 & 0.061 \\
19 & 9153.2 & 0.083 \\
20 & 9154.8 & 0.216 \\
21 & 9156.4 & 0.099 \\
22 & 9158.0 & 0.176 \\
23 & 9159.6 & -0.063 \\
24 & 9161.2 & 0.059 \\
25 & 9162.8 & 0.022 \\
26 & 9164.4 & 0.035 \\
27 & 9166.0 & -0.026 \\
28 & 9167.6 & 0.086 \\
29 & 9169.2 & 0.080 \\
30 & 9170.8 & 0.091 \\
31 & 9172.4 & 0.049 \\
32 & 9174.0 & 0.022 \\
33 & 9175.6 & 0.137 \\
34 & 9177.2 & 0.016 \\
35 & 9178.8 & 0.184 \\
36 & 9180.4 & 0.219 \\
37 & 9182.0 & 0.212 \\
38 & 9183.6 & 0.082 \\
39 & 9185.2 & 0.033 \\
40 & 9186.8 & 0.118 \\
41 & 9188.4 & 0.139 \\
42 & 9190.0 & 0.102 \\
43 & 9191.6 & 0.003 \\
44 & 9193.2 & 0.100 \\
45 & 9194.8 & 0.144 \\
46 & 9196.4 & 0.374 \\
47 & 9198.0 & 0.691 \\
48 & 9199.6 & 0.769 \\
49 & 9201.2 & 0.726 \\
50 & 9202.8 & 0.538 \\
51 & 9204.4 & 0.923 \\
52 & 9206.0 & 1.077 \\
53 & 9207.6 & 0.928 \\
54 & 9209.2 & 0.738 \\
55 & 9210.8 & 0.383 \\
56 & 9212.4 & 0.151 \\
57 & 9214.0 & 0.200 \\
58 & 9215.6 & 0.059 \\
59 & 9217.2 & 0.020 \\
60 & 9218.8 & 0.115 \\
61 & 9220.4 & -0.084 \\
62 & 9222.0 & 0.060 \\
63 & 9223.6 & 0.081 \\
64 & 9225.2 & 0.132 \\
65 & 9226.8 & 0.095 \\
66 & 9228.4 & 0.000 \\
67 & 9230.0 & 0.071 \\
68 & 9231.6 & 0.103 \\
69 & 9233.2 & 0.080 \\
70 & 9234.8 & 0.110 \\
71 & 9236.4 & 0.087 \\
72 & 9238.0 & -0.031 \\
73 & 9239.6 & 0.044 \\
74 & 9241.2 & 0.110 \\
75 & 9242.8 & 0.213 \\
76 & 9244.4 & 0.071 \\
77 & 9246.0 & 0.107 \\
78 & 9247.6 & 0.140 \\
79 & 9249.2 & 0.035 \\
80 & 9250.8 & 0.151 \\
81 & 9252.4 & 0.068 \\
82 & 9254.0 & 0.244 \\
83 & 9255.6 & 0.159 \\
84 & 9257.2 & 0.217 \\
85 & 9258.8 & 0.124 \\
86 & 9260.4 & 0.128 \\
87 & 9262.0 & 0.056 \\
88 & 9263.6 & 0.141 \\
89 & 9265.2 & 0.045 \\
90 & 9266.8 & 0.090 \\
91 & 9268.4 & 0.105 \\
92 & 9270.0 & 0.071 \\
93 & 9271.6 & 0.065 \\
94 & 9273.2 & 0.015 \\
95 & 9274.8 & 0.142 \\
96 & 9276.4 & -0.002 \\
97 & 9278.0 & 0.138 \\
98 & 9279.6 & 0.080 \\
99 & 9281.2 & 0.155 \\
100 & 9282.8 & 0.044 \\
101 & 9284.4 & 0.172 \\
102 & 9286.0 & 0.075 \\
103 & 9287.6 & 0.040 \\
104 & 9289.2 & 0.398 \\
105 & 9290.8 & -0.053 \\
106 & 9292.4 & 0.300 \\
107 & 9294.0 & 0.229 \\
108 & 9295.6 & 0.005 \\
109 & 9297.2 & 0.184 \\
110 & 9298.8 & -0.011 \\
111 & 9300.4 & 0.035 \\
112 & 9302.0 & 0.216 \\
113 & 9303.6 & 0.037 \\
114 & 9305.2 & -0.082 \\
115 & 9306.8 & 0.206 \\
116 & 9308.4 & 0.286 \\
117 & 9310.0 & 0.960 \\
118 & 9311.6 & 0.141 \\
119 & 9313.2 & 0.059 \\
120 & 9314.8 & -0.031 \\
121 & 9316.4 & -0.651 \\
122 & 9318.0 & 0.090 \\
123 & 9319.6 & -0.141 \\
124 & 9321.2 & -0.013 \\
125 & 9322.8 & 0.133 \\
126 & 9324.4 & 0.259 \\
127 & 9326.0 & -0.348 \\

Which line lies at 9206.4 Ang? [O II] 3727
